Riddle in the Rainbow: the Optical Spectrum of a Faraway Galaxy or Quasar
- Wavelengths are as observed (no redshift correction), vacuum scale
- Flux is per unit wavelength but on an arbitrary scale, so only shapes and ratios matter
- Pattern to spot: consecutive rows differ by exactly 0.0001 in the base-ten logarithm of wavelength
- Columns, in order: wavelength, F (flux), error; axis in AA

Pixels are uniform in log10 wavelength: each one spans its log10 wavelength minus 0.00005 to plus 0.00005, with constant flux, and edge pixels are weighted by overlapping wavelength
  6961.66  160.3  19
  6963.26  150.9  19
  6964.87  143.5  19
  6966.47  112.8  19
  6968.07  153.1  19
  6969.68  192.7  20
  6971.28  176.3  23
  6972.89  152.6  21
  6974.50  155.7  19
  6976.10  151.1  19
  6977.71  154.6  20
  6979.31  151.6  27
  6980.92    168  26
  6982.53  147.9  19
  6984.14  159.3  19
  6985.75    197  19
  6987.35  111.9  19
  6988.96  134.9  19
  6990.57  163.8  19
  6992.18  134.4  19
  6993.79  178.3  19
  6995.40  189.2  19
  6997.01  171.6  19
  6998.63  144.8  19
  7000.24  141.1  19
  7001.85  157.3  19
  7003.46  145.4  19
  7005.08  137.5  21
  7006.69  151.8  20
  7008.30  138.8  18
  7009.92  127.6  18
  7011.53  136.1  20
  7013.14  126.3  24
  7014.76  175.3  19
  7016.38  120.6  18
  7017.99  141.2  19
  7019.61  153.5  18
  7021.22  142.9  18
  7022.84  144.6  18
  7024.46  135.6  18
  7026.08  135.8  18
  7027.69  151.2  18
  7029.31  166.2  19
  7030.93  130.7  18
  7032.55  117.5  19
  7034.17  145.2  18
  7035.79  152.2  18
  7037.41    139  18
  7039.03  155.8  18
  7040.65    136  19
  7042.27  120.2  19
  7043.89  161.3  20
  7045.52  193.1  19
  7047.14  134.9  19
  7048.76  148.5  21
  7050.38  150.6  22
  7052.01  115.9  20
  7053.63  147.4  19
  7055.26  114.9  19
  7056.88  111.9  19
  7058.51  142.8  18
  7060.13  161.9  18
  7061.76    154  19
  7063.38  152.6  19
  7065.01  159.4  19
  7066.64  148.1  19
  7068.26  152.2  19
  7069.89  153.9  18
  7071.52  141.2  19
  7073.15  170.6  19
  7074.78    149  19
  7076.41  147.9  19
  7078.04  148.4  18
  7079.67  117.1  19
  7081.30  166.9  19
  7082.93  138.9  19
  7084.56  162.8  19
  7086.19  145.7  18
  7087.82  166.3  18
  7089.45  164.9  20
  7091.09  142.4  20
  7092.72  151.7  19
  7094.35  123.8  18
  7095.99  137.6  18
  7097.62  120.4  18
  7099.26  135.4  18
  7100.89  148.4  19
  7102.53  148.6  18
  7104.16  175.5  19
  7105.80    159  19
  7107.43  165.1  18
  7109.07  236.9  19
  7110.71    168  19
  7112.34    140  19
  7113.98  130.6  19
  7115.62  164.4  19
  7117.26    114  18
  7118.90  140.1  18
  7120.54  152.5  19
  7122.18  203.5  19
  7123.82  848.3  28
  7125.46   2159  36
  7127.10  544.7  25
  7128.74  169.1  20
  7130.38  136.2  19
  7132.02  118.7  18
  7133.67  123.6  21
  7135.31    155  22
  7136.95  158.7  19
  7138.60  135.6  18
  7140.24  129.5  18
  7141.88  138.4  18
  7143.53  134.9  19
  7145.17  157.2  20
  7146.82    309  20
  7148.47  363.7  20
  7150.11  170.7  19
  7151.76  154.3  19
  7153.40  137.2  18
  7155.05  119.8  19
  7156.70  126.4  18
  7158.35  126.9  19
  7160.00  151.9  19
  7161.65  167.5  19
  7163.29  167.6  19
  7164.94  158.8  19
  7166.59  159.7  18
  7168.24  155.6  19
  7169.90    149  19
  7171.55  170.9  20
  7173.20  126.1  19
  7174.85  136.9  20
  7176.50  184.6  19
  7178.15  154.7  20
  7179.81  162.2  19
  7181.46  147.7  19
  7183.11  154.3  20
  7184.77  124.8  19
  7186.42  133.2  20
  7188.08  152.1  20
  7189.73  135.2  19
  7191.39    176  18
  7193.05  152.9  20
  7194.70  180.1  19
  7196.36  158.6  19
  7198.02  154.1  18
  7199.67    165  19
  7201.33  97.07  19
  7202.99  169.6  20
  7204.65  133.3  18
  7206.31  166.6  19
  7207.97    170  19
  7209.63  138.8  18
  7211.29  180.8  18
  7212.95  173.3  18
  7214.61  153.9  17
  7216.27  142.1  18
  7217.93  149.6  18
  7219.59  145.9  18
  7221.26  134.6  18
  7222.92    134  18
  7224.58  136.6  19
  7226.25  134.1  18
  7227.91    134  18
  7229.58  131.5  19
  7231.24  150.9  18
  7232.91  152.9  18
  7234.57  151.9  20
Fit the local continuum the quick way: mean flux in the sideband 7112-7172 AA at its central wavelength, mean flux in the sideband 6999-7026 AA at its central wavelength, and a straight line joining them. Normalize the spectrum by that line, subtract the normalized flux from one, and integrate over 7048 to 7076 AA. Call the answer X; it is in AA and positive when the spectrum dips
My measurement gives 5.4 AA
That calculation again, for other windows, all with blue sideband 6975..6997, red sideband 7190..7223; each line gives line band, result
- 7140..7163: -2.5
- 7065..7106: 1.9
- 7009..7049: 3.4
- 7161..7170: -0.3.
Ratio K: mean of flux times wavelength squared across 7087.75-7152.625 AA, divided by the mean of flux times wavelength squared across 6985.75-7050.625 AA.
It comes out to 1.67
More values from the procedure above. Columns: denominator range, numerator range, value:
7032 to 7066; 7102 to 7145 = 1.92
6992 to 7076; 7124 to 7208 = 1.47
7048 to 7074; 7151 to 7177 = 1.06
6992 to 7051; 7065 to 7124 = 1.14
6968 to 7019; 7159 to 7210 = 1.06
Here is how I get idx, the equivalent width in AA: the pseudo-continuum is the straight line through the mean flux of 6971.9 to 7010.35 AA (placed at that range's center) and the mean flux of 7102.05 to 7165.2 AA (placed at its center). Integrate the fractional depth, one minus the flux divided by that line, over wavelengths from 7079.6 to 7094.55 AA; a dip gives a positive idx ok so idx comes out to 4.35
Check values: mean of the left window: 153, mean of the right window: 241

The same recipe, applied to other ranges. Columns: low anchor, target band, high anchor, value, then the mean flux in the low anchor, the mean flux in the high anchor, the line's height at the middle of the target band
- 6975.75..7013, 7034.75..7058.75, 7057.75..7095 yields 1.5 AA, 151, 151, 151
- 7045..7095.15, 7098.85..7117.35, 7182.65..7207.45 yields -1.4 AA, 148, 150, 148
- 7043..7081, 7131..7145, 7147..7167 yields 2.4 AA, 147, 172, 167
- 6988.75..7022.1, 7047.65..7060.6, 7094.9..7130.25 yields 4.8 AA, 148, 299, 217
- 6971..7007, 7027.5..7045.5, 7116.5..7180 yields 3.5 AA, 155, 238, 180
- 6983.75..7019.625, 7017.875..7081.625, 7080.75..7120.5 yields 2.3 AA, 149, 152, 151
